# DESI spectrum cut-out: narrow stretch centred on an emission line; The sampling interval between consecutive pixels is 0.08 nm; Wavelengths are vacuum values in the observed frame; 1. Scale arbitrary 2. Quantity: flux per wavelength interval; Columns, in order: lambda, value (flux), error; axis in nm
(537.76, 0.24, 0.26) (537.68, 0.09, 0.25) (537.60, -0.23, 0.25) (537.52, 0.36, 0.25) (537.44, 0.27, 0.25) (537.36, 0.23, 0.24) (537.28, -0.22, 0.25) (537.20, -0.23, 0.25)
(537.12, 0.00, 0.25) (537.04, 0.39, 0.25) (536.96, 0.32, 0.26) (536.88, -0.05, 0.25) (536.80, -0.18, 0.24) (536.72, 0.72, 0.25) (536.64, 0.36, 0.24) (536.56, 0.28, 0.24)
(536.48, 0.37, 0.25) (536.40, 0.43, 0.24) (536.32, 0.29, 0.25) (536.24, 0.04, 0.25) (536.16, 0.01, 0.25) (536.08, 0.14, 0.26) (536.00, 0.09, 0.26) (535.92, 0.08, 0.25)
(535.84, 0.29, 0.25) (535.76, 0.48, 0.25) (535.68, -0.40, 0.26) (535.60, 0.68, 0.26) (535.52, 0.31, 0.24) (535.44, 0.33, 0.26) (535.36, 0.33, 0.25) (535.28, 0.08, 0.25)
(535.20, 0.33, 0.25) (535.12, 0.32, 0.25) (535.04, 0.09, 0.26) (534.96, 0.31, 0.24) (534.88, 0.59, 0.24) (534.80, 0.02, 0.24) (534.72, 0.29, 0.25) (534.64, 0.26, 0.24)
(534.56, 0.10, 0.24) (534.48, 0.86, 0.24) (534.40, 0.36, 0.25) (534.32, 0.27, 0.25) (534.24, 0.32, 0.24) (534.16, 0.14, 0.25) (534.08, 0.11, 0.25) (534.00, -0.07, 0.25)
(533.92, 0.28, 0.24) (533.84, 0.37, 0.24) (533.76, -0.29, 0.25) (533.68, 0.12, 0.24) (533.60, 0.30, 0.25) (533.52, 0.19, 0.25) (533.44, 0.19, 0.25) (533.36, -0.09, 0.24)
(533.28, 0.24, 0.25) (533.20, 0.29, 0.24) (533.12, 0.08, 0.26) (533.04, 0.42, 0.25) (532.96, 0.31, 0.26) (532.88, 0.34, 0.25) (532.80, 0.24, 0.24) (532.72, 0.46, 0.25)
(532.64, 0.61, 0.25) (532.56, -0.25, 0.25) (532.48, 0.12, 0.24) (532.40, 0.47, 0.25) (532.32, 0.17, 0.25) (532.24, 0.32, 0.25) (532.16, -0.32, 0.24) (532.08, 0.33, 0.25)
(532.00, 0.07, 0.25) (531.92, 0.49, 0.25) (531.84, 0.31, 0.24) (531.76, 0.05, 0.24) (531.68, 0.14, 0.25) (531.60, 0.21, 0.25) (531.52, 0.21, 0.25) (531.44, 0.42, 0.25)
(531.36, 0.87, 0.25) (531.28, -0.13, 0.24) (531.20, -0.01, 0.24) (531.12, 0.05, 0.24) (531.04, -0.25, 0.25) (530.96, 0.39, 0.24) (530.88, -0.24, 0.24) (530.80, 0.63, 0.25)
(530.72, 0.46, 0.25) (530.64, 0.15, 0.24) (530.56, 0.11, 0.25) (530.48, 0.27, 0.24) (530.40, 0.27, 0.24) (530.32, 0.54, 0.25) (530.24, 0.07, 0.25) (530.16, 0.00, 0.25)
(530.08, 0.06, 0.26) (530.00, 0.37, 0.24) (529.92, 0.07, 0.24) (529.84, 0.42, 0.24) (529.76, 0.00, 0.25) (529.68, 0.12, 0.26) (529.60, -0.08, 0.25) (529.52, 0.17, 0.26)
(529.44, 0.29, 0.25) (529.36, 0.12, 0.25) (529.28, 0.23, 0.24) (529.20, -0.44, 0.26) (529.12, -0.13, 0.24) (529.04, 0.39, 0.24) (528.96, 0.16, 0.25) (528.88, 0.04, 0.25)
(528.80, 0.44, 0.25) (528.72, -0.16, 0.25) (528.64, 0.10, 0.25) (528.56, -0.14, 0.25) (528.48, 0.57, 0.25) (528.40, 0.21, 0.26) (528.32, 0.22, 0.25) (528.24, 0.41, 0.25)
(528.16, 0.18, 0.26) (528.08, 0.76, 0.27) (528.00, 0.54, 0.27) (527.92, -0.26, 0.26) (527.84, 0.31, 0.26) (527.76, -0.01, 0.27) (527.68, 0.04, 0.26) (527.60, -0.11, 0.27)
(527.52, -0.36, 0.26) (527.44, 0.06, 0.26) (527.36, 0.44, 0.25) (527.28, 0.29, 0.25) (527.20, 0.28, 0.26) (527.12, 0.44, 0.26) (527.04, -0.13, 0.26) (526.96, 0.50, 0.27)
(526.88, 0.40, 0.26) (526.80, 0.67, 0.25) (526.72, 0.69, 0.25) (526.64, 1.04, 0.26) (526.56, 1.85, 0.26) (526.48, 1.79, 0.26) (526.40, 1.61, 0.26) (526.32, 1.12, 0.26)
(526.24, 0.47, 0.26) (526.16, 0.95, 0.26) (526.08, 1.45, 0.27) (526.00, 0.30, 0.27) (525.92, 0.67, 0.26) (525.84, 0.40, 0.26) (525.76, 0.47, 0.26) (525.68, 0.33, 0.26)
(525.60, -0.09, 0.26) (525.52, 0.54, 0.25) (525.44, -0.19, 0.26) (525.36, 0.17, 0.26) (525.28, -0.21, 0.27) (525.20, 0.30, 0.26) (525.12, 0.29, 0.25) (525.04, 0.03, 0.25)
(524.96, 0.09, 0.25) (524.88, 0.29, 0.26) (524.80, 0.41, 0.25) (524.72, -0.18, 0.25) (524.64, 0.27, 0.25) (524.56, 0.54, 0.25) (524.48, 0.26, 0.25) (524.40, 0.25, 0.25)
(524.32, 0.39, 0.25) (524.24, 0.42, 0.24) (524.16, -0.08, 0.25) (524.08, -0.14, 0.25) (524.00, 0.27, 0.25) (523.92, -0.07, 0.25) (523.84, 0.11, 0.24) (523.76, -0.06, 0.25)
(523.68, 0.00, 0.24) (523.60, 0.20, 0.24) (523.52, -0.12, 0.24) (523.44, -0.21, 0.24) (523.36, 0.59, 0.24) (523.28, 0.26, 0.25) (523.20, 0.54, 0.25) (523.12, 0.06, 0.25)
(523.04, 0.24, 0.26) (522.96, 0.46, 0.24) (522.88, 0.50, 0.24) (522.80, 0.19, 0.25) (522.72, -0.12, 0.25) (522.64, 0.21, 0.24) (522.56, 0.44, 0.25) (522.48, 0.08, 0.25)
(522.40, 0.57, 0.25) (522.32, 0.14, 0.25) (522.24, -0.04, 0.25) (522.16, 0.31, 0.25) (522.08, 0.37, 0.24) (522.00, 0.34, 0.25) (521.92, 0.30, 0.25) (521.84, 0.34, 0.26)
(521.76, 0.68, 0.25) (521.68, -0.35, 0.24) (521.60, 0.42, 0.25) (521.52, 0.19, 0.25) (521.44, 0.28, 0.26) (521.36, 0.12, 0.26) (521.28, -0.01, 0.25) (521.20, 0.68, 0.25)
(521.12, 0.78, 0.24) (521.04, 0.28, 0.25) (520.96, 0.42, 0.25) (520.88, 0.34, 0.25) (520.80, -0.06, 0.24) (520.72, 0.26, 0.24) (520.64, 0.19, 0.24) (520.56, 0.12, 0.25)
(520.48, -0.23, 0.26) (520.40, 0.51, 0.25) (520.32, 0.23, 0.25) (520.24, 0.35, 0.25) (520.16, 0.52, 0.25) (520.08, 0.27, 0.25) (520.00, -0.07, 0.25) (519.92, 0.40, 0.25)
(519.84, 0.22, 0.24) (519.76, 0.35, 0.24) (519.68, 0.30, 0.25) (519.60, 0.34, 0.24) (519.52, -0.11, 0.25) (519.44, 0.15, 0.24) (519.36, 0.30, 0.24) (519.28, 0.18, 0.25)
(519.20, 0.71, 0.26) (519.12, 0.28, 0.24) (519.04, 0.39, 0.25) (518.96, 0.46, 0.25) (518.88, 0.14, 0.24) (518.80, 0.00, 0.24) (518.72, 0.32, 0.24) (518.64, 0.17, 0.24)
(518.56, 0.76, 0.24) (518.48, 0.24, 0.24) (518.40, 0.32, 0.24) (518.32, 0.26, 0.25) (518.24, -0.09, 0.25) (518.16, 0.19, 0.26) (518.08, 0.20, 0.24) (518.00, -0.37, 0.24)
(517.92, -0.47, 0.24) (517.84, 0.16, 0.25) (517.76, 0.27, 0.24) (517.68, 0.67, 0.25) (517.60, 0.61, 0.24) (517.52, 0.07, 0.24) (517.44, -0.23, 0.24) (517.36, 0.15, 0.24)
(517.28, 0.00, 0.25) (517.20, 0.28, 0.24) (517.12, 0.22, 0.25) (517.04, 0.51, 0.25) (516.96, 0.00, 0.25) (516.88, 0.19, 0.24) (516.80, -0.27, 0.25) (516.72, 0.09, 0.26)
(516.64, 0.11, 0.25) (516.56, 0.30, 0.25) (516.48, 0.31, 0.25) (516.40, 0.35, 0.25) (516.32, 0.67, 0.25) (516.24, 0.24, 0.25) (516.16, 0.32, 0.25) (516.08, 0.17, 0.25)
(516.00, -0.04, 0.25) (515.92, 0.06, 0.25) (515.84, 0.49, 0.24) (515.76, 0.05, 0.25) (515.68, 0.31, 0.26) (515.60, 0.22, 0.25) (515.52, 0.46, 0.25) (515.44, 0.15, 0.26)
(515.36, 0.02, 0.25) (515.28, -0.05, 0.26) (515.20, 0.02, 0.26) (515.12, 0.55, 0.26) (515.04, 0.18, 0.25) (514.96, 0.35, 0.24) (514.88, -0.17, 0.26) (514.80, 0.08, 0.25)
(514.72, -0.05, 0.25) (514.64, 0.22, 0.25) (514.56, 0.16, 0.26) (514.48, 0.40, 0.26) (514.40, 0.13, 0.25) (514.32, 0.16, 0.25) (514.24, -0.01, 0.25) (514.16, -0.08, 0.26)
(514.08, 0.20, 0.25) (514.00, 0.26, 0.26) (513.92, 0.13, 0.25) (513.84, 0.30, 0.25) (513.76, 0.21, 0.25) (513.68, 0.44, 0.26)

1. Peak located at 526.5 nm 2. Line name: [O II] 3727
